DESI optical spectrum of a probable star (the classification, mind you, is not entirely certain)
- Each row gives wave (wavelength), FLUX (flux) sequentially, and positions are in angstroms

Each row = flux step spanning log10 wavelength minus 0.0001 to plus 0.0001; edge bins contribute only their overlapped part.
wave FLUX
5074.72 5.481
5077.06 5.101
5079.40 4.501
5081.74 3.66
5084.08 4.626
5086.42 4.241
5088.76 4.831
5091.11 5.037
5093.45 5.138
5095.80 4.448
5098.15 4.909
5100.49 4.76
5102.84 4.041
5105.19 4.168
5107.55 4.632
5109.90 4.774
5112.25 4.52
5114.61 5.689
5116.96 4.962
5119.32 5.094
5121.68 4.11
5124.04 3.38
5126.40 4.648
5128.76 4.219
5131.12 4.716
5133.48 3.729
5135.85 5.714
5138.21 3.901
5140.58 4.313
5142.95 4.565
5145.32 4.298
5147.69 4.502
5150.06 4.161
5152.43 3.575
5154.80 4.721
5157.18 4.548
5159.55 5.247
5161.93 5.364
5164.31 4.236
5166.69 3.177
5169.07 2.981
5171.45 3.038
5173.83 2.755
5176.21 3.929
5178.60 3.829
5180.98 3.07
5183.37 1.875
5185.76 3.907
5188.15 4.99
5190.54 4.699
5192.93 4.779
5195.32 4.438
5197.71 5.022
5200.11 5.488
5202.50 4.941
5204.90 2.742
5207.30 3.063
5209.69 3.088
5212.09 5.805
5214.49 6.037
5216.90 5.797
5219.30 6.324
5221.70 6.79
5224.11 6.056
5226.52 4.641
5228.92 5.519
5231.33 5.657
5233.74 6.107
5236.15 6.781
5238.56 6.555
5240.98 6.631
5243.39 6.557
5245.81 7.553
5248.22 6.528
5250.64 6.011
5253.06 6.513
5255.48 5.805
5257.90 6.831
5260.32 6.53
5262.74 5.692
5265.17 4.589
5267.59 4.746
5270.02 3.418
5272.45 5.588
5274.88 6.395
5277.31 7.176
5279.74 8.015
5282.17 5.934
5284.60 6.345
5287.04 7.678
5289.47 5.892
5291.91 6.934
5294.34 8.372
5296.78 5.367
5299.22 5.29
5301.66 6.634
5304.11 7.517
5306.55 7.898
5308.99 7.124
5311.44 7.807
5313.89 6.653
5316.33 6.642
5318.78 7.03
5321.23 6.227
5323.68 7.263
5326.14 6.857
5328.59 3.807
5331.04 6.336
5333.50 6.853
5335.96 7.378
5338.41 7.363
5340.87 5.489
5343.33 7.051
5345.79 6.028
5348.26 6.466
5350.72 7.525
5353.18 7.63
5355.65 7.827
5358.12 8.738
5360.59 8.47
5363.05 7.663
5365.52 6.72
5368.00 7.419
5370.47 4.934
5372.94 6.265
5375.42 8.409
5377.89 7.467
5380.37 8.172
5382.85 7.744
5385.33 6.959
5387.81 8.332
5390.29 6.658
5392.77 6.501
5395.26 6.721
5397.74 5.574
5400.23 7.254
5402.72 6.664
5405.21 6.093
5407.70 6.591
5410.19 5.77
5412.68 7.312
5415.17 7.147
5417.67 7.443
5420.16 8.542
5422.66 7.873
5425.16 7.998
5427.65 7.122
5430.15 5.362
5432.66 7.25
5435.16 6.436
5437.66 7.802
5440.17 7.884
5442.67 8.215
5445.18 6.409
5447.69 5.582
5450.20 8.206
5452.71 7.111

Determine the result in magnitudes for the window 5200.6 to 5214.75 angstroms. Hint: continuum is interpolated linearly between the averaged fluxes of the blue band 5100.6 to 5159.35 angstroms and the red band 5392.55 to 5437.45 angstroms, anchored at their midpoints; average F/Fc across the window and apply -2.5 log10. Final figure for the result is 0.21 mag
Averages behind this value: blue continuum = 4.48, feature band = 4.23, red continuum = 6.9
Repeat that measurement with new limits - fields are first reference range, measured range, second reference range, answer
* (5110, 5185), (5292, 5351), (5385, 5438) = -0.120 mag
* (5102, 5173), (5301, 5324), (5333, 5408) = -0.111 mag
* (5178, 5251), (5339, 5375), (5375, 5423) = -0.057 mag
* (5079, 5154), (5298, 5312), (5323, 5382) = -0.080 mag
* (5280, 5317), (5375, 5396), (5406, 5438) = -0.060 mag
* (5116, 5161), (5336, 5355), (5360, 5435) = -0.053 mag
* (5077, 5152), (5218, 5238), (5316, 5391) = -0.054 mag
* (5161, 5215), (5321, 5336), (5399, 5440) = -0.080 mag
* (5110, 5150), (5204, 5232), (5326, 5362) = 0.077 mag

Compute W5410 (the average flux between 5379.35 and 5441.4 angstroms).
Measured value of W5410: 7.08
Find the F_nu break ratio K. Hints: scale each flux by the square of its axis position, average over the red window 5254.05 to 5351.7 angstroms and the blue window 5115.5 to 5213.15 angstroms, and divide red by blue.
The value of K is 1.63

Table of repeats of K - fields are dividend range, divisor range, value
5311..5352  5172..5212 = 1.76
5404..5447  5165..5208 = 2.03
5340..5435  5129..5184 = 1.92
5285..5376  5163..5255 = 1.45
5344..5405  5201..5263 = 1.30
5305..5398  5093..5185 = 1.80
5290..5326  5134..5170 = 1.68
